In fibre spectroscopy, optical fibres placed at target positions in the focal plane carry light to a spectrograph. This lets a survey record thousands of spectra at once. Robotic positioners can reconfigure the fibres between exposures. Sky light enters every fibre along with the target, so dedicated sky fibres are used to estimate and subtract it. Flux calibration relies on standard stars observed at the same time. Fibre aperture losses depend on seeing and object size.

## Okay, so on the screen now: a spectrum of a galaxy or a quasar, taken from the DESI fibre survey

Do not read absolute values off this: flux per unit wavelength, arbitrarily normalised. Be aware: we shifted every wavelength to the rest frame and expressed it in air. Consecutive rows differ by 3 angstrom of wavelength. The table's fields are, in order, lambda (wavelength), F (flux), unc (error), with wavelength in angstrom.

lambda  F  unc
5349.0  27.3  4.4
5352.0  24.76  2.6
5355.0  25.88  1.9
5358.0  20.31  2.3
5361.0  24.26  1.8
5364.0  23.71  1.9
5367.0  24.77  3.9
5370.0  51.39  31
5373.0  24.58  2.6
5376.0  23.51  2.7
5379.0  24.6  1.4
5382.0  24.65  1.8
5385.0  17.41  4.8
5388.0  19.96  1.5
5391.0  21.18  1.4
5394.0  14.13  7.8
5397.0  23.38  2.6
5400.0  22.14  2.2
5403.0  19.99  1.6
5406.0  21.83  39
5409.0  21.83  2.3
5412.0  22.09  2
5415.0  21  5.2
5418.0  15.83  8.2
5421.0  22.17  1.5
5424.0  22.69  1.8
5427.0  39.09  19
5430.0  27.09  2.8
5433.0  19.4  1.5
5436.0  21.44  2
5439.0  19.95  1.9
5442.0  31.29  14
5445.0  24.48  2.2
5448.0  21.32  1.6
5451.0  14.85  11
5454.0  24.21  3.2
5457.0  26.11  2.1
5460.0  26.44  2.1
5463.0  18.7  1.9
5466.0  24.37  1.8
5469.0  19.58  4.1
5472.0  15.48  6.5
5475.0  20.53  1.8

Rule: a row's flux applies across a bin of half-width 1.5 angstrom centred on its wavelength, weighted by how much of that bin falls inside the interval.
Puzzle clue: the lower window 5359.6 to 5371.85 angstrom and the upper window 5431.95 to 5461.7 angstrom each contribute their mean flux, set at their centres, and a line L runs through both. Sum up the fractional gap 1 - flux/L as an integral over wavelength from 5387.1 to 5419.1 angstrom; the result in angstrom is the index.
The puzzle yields 8.1 angstrom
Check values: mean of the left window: 30.9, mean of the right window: 23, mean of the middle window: 20.4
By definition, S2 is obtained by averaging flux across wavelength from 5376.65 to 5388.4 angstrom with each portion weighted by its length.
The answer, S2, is 21.9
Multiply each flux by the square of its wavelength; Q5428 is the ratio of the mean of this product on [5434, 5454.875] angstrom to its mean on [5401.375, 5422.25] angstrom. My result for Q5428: 1.10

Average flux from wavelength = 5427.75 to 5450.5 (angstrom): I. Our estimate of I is 23.7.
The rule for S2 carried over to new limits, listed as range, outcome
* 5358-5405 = 23.8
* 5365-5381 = 29.4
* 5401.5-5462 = 23.1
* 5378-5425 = 20.9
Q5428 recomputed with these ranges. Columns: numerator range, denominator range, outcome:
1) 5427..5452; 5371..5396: 1.10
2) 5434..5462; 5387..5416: 1.14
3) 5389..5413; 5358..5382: 0.77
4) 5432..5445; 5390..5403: 1.18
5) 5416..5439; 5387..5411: 1.16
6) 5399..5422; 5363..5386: 0.78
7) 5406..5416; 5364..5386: 0.81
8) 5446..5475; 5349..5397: 0.90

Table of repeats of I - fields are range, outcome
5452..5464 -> 23.7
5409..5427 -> 22.4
